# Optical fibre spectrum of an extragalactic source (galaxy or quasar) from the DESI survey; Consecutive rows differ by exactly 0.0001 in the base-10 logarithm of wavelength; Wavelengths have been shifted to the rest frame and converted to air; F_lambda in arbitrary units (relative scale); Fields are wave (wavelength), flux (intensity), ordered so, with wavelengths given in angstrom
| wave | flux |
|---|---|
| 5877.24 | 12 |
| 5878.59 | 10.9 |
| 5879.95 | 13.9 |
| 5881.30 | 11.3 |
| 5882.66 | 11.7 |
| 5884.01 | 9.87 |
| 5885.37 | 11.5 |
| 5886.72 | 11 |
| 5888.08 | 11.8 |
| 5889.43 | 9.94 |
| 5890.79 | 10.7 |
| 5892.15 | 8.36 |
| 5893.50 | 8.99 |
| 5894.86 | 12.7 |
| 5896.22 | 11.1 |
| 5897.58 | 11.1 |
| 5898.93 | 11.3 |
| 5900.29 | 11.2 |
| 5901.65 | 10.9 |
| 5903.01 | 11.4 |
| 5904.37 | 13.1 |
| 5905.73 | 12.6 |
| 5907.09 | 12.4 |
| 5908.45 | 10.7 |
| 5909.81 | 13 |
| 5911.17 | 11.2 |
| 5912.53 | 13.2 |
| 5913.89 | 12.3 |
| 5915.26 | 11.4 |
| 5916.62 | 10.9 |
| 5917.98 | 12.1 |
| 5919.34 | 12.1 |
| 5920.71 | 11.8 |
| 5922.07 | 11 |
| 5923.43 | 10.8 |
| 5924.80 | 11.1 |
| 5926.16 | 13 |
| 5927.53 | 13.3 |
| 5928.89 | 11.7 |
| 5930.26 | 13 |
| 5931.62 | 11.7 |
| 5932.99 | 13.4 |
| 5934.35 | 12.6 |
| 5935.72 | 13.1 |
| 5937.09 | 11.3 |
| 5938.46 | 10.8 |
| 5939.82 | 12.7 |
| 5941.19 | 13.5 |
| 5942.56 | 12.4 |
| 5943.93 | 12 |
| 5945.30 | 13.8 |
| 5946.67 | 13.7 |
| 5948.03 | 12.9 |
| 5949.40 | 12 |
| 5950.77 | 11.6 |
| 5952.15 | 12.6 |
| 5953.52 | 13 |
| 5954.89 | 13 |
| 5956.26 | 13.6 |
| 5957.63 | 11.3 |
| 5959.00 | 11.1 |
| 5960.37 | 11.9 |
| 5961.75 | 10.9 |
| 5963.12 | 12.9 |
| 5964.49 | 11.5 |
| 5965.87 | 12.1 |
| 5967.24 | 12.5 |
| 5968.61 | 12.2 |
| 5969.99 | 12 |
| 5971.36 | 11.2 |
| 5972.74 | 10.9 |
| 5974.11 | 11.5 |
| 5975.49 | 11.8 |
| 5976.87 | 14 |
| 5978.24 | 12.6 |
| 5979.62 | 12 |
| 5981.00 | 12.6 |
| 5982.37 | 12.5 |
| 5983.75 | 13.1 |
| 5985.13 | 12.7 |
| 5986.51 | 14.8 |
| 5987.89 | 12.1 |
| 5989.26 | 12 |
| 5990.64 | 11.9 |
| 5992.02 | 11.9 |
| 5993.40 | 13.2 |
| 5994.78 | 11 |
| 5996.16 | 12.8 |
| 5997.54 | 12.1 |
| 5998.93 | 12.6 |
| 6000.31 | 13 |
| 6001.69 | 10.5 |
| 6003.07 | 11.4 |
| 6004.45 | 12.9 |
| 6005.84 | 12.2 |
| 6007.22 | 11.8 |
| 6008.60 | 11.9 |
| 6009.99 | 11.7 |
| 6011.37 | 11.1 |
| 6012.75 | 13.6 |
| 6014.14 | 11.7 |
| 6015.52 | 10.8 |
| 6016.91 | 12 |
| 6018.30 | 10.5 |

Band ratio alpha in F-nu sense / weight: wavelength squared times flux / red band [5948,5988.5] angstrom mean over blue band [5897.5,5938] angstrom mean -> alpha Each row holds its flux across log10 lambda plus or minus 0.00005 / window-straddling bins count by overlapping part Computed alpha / 1.04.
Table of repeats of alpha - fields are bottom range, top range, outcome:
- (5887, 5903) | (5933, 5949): 1.19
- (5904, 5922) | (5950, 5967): 1.03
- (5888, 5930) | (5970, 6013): 1.09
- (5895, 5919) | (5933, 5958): 1.08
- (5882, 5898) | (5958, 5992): 1.17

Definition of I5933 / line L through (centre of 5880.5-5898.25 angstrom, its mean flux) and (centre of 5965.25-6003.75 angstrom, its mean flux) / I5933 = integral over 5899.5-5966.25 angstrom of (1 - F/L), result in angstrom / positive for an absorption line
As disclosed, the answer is -4.1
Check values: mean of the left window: 10.8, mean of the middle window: 12.2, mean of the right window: 12.3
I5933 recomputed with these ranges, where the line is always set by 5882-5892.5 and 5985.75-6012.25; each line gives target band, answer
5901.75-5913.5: -1.28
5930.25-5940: -0.82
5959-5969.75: -0.22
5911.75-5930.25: -1.35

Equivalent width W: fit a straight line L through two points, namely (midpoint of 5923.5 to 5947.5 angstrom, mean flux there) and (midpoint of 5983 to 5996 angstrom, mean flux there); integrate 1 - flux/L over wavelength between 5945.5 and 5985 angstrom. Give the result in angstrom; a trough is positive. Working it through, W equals 0.8 angstrom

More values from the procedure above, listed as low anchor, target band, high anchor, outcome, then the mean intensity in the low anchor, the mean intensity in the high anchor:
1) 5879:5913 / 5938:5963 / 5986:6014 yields -1.26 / 11.4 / 12.2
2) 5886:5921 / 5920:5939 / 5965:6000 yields -0.53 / 11.4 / 12.3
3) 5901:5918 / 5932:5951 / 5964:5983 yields -0.86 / 11.9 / 12.1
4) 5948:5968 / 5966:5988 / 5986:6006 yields -0.33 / 12.2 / 12.3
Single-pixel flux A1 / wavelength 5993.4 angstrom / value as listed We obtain 13.2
